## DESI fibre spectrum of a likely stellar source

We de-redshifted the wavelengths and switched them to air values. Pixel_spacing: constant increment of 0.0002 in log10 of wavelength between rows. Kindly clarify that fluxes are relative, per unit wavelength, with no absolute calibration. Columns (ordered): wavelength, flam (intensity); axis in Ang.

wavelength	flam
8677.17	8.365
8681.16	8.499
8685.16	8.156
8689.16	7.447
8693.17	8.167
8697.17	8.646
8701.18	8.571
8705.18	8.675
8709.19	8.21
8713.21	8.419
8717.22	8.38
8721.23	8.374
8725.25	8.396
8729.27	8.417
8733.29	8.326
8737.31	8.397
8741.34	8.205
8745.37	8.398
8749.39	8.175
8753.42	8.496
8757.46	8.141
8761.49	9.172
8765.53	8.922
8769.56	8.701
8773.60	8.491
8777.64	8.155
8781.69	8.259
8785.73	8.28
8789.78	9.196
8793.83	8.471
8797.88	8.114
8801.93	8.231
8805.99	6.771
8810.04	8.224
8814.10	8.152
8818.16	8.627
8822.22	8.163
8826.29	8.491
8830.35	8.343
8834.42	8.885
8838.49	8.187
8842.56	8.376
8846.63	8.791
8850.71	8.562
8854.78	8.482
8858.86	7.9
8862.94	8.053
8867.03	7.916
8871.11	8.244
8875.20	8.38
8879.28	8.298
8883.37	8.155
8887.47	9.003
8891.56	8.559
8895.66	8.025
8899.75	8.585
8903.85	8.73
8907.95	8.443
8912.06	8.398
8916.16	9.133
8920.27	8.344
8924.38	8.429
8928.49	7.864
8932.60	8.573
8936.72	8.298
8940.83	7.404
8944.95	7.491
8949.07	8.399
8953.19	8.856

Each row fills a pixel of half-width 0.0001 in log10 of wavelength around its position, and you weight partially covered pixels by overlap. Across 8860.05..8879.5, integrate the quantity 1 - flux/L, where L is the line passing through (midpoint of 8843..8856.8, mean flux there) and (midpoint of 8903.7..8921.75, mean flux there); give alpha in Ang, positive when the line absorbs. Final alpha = 1.0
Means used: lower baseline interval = 8.59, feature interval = 8.16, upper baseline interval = 8.6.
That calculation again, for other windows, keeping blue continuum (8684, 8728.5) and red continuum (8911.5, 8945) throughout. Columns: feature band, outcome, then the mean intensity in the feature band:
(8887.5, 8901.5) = -0.36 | 8.48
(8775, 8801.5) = -0.35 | 8.4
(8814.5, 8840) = -0.47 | 8.44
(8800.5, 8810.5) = 0.79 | 7.64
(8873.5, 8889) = -0.33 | 8.44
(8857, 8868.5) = 0.43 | 7.95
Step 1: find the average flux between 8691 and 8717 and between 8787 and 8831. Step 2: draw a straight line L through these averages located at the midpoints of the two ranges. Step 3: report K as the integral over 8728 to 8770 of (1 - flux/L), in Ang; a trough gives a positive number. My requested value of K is -0.6 Ang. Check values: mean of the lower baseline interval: 8.44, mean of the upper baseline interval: 8.25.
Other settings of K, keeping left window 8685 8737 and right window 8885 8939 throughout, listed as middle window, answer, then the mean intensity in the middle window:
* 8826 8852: -0.28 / 8.52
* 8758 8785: -0.64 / 8.58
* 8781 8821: 0.80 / 8.23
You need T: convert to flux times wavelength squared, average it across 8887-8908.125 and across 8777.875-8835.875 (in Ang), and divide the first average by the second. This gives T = 1.05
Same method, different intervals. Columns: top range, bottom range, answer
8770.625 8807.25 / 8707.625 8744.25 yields 1.00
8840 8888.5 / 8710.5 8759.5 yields 1.03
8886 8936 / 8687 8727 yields 1.07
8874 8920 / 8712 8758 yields 1.06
